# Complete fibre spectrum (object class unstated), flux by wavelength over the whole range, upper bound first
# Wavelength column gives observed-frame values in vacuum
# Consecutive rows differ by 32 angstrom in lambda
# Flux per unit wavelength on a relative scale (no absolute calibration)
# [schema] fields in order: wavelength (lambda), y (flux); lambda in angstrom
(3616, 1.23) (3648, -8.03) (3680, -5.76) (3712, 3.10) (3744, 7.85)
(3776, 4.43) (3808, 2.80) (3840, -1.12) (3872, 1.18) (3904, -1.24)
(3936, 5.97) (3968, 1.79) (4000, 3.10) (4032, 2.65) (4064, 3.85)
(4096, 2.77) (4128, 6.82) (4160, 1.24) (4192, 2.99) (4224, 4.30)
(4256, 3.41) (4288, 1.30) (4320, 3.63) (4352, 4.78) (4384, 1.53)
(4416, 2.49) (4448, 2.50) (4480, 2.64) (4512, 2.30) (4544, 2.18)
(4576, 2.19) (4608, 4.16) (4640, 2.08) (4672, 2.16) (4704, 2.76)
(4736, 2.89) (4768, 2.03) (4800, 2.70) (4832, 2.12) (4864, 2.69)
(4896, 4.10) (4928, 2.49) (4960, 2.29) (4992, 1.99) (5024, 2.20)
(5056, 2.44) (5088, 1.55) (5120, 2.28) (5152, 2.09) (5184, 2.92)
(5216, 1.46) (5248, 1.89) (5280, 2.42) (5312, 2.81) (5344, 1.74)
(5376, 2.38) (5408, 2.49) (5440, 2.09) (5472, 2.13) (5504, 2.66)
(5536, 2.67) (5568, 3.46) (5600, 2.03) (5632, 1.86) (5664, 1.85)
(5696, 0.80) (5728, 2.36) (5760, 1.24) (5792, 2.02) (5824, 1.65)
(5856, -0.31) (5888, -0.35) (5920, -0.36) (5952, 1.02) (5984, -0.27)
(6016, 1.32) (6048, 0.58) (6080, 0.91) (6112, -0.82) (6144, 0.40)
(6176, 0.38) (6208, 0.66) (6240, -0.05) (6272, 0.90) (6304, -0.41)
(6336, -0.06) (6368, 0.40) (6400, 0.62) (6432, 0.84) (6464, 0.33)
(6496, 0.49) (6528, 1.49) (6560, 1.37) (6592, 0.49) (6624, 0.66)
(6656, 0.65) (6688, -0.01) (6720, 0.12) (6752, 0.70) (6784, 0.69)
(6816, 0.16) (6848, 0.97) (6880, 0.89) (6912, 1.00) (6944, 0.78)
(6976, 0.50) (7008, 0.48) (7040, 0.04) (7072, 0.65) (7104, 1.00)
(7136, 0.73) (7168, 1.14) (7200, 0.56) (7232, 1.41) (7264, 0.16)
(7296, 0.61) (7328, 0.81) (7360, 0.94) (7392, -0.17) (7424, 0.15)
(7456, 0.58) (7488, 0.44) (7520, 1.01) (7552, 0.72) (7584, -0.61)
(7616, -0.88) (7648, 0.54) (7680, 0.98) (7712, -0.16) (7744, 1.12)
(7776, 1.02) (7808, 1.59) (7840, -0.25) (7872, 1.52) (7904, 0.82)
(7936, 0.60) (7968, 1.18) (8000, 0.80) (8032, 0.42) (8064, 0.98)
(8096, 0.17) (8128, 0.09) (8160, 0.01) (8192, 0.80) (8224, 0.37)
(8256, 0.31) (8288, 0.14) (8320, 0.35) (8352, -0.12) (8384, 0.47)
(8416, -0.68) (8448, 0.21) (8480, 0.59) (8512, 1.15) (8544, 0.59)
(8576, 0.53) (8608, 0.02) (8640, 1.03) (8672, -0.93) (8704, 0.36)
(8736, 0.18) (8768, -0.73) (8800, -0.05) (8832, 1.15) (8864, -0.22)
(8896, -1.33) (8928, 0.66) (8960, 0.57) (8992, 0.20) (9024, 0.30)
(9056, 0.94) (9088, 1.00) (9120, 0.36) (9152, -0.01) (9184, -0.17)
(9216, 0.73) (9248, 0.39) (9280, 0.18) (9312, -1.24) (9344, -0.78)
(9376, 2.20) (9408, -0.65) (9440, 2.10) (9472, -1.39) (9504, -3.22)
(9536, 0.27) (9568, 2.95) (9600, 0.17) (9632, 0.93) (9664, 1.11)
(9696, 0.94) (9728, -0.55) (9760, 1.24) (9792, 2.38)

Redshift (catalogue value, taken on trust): 1.57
